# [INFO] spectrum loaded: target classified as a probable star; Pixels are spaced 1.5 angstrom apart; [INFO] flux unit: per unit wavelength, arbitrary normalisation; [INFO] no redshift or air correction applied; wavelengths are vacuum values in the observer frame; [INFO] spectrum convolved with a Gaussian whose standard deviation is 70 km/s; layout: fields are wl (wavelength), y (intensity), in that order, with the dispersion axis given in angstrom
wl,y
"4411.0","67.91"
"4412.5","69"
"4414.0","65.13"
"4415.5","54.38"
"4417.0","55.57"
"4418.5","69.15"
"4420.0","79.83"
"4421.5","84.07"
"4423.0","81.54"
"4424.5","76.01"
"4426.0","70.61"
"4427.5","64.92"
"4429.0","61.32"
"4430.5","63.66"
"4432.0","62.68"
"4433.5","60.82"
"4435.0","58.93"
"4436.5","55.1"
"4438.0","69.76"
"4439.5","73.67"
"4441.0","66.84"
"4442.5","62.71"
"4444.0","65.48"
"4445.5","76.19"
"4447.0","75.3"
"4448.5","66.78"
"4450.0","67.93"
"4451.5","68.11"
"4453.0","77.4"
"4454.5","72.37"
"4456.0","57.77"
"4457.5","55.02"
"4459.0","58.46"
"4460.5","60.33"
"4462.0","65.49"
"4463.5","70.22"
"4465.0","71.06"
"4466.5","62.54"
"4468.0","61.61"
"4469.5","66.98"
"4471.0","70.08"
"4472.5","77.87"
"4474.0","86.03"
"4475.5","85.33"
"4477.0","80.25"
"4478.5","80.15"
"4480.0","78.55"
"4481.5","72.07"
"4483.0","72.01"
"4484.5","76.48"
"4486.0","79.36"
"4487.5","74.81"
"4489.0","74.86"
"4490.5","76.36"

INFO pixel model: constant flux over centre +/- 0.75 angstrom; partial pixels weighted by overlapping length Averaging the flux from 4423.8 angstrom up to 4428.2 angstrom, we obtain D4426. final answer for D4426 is 70.5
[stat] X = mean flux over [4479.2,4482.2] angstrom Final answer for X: 75.4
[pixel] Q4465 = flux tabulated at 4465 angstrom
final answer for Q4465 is 71.06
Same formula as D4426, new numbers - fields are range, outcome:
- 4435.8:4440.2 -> 66.2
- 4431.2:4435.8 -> 60.8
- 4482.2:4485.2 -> 74.2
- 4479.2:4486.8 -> 75.7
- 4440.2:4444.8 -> 65.2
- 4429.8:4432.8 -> 63.1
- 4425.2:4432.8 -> 64.7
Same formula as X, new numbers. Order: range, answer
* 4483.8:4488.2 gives 76.9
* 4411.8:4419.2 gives 62.6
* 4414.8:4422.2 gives 68.6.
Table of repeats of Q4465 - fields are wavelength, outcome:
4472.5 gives 77.87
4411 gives 67.91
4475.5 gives 85.33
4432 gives 62.68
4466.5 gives 62.54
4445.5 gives 76.19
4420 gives 79.83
